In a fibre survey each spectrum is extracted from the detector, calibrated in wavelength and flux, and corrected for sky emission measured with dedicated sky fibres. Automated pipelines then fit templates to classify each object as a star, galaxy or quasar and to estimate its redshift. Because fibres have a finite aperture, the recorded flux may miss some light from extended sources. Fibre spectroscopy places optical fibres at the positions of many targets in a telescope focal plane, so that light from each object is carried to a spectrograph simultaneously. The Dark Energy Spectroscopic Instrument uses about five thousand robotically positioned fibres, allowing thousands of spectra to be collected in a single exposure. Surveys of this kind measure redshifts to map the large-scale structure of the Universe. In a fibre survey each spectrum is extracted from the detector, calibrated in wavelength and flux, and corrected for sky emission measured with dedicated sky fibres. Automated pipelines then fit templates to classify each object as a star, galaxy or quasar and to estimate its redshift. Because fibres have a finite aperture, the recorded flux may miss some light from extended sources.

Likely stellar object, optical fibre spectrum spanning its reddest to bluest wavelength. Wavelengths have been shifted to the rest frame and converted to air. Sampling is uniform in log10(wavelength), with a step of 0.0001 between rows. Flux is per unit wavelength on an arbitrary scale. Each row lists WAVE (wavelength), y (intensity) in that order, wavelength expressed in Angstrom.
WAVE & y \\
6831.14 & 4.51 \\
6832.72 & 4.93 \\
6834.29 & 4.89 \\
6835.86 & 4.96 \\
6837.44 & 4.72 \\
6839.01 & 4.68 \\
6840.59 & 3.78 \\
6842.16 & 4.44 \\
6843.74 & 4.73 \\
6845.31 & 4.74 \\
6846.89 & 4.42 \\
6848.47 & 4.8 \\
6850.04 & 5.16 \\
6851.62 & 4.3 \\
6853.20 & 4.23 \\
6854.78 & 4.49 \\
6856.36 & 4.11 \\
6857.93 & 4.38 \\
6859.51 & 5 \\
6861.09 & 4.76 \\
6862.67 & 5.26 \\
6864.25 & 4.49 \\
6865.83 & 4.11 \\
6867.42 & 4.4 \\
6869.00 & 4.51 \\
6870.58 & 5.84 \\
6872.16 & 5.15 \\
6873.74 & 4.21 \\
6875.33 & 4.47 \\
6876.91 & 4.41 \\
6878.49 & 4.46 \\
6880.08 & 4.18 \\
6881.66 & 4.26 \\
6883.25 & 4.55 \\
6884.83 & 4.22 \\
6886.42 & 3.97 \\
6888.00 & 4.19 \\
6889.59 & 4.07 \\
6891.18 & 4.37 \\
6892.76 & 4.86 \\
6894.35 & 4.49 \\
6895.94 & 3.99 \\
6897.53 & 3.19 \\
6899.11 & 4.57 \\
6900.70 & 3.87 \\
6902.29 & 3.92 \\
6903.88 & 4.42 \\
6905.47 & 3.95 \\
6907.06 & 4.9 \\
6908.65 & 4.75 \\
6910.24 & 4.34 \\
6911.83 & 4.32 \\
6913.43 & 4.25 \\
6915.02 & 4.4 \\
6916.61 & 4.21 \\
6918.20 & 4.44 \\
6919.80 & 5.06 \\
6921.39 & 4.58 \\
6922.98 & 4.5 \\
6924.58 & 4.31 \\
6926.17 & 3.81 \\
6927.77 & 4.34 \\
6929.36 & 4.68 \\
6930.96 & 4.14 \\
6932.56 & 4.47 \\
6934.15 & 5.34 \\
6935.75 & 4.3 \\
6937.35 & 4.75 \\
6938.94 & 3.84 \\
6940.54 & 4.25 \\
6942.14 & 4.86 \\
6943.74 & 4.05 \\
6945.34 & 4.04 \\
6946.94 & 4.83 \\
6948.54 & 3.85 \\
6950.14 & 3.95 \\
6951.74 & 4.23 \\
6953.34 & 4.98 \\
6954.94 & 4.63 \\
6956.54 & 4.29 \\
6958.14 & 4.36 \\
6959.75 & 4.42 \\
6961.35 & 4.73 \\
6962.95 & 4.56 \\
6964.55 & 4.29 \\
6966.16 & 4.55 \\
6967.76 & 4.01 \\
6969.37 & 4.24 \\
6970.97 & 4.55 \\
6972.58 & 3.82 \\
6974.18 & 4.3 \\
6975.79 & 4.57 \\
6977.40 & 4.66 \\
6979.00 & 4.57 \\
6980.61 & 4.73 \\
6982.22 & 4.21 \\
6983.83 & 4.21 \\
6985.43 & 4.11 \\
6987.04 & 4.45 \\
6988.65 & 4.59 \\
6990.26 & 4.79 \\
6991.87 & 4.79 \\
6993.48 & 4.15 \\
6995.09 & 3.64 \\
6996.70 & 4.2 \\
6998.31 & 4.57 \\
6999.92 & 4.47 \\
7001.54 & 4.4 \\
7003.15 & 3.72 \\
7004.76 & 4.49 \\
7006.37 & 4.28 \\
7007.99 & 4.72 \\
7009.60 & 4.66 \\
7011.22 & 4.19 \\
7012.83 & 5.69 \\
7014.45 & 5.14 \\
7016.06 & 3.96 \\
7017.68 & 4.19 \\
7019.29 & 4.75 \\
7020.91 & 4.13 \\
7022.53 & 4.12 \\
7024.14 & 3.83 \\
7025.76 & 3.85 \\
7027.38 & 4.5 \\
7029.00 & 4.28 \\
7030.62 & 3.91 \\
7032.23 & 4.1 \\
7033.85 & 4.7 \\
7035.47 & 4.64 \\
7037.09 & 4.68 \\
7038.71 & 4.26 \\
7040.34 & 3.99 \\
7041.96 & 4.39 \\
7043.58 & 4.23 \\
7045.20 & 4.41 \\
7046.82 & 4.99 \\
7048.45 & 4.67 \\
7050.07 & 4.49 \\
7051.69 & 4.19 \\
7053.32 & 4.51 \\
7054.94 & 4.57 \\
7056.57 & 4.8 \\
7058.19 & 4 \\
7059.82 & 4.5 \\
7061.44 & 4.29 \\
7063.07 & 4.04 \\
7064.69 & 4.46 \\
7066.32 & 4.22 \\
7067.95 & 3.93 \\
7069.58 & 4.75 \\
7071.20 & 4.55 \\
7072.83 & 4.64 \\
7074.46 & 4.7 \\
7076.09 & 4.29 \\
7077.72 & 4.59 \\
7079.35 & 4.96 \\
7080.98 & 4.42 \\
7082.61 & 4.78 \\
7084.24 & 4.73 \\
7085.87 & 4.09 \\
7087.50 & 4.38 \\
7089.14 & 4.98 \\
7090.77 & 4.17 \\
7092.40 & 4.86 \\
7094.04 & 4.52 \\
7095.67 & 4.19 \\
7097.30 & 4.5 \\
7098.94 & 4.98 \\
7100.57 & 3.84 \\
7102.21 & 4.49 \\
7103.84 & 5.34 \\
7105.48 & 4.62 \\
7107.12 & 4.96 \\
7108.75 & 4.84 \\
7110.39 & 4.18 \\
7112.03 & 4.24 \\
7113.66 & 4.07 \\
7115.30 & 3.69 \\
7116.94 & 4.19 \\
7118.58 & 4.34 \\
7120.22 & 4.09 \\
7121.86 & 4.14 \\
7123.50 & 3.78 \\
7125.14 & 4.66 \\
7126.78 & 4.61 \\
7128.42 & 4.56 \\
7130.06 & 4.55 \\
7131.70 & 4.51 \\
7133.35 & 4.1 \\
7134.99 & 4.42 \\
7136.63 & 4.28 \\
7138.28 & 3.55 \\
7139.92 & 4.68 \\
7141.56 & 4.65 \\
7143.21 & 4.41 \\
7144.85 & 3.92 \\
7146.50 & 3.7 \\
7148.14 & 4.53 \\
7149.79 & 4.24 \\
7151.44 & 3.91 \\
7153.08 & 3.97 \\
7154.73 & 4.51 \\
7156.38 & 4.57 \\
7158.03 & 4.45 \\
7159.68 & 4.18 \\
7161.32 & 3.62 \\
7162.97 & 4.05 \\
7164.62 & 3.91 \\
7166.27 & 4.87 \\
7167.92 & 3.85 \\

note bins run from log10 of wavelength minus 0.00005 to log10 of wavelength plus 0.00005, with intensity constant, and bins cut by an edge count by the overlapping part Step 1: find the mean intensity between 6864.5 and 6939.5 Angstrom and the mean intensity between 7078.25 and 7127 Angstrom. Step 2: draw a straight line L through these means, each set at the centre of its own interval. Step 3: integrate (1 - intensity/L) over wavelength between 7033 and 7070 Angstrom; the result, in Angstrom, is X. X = 0.2 Angstrom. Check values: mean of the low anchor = 4.39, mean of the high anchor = 4.45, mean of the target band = 4.42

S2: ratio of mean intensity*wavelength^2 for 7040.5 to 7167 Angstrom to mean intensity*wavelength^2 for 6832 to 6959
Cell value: 1.0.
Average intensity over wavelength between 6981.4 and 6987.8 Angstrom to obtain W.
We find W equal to 4.25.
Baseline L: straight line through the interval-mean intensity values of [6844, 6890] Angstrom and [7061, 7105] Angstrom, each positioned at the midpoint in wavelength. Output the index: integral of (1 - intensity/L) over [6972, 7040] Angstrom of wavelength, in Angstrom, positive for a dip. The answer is 2.0 Angstrom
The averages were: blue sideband 4.53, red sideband 4.51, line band 4.38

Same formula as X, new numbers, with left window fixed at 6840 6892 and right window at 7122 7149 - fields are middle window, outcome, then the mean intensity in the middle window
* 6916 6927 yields 0.1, 4.42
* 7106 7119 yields 0.0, 4.32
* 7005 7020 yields -0.8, 4.61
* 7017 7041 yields 0.6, 4.26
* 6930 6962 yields 0.2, 4.41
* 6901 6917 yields 0.5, 4.33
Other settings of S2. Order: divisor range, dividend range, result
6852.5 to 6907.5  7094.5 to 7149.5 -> 1.06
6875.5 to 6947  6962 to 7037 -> 1.03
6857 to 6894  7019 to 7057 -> 1.01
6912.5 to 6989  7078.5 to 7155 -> 1.04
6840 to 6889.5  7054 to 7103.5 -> 1.06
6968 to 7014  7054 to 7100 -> 1.04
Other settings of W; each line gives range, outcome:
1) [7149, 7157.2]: 4.24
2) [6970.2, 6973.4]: 4.18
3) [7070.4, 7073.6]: 4.59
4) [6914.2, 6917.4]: 4.31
